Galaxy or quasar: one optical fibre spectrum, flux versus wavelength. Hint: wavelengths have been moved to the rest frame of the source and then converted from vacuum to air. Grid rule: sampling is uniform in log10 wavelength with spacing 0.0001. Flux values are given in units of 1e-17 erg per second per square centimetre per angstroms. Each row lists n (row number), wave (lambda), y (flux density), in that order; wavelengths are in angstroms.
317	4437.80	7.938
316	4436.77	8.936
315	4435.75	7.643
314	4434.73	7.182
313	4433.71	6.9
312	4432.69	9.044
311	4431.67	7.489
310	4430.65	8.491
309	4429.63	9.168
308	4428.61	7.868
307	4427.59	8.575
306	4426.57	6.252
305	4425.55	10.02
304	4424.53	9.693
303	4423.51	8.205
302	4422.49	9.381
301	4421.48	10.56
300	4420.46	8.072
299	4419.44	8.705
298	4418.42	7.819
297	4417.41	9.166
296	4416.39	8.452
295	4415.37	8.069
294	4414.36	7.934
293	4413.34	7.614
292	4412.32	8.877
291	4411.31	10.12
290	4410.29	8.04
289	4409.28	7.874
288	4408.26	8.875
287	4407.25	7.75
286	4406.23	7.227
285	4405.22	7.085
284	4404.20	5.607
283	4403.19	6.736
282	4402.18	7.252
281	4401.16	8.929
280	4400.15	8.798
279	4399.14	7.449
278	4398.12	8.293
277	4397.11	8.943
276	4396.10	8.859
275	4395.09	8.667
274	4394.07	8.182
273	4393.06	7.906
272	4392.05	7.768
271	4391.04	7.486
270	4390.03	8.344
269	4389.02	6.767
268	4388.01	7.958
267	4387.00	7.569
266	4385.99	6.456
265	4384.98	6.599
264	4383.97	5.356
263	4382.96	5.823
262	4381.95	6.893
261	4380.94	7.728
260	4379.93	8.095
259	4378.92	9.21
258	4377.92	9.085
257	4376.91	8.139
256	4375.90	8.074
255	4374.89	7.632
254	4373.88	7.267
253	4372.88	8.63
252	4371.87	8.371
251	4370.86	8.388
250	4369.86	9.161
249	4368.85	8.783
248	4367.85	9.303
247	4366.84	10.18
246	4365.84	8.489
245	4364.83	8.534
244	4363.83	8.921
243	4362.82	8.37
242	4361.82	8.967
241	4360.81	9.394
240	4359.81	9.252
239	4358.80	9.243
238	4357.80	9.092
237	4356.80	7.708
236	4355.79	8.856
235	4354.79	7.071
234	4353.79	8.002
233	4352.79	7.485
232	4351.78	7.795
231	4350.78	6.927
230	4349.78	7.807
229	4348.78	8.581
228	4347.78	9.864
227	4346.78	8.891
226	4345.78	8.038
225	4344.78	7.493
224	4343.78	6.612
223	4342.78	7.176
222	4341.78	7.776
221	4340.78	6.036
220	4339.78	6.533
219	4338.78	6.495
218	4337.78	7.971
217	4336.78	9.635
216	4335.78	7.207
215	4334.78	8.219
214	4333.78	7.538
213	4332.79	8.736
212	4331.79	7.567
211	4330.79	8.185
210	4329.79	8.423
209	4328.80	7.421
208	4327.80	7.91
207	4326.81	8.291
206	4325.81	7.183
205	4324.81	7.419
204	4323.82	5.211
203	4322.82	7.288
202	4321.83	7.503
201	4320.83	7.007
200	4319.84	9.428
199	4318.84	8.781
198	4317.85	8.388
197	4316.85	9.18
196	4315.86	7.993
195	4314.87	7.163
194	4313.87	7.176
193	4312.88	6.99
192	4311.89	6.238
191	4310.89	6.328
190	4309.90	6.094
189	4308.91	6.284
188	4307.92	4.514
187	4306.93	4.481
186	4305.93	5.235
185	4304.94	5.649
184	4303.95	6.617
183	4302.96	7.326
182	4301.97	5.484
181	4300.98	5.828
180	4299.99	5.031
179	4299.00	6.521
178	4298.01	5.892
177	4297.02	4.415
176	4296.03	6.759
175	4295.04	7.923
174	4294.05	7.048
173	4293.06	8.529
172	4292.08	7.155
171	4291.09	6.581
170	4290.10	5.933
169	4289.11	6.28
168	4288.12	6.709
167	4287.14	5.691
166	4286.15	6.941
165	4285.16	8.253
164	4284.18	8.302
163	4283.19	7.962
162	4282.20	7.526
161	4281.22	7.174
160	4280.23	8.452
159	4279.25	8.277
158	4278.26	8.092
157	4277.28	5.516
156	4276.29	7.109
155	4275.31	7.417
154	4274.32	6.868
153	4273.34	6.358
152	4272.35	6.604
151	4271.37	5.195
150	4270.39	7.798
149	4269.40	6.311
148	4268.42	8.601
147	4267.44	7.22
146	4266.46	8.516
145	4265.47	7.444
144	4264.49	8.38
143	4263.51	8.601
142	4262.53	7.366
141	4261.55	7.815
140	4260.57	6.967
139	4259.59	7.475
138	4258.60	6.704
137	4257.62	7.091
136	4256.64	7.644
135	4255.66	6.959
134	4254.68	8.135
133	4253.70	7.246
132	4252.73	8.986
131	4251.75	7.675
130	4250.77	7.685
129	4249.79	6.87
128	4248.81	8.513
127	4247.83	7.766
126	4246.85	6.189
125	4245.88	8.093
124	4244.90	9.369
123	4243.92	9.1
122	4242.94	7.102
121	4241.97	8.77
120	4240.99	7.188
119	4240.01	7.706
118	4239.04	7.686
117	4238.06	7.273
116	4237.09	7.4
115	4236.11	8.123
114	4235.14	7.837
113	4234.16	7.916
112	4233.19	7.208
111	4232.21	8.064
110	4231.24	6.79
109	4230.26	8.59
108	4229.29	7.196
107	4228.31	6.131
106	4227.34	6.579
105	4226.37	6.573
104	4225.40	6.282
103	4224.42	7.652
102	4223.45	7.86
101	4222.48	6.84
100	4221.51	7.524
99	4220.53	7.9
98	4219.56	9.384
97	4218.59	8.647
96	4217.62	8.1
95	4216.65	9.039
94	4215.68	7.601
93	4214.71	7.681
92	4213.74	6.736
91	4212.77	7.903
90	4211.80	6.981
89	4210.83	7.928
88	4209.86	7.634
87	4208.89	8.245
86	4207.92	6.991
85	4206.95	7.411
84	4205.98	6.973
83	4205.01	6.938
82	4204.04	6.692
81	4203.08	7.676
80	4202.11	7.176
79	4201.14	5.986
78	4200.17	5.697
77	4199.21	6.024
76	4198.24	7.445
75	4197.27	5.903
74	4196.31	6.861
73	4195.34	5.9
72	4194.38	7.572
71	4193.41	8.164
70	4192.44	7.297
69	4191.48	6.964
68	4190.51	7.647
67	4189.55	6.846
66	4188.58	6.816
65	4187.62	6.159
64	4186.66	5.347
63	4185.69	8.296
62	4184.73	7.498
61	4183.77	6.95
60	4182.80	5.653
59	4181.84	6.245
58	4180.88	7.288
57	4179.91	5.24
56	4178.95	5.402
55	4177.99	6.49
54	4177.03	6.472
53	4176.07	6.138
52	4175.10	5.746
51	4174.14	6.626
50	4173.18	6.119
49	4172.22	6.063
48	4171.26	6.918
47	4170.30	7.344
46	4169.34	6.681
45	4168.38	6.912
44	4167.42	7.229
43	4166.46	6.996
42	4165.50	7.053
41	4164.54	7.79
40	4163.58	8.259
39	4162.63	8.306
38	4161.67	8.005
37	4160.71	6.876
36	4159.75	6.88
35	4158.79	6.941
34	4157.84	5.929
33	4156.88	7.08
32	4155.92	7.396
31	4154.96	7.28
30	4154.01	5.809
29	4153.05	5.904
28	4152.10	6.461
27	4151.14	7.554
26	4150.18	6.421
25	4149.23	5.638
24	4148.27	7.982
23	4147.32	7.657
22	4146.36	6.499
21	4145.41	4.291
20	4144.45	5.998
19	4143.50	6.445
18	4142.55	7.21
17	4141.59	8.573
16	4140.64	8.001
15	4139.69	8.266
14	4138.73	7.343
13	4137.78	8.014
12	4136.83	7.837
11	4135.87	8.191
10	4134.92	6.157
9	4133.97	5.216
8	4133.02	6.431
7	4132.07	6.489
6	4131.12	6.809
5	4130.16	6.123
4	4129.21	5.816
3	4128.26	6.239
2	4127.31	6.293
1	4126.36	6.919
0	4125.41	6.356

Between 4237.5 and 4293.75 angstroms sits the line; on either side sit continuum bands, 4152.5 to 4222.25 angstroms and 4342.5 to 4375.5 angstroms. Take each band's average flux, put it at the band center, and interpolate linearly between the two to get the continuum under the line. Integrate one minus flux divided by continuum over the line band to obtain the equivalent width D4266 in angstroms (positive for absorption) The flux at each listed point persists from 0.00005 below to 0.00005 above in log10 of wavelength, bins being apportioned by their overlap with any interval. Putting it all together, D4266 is 1.3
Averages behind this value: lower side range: 7.02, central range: 7.46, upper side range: 8.38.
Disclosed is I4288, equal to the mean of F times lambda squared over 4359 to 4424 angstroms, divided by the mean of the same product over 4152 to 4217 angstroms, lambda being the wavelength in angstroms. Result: 1.30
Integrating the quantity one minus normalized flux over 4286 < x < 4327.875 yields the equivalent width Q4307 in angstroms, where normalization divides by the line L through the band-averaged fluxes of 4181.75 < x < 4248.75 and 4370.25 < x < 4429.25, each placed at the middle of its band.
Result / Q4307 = 5.2 angstroms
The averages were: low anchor 7.34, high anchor 8.03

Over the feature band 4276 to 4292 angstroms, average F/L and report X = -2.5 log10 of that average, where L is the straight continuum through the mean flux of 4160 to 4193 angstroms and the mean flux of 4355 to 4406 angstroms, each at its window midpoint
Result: 0.05 mag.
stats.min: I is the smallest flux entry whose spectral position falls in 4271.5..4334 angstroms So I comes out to 4.415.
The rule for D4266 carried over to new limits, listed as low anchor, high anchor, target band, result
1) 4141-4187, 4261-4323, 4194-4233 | -2.4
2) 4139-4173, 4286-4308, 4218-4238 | -2.8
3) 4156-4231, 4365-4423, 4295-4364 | 3.2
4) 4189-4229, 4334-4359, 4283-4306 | 3.1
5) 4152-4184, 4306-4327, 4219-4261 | -4.4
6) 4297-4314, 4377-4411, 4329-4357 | -4.8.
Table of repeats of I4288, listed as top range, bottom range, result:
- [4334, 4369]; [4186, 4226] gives 1.21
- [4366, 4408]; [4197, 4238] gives 1.16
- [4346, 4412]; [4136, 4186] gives 1.30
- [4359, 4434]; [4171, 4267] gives 1.22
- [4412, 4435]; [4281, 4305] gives 1.33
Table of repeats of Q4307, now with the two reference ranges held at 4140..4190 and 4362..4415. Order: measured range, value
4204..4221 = -1.7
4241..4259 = -1.3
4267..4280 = 0.6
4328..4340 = -0.2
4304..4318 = 2.0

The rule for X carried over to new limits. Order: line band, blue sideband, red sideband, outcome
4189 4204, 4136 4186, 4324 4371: 0.04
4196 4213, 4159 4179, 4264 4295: 0.00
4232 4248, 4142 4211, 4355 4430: -0.08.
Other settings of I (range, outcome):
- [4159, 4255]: 5.24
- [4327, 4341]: 6.036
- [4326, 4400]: 5.356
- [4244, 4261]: 6.189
